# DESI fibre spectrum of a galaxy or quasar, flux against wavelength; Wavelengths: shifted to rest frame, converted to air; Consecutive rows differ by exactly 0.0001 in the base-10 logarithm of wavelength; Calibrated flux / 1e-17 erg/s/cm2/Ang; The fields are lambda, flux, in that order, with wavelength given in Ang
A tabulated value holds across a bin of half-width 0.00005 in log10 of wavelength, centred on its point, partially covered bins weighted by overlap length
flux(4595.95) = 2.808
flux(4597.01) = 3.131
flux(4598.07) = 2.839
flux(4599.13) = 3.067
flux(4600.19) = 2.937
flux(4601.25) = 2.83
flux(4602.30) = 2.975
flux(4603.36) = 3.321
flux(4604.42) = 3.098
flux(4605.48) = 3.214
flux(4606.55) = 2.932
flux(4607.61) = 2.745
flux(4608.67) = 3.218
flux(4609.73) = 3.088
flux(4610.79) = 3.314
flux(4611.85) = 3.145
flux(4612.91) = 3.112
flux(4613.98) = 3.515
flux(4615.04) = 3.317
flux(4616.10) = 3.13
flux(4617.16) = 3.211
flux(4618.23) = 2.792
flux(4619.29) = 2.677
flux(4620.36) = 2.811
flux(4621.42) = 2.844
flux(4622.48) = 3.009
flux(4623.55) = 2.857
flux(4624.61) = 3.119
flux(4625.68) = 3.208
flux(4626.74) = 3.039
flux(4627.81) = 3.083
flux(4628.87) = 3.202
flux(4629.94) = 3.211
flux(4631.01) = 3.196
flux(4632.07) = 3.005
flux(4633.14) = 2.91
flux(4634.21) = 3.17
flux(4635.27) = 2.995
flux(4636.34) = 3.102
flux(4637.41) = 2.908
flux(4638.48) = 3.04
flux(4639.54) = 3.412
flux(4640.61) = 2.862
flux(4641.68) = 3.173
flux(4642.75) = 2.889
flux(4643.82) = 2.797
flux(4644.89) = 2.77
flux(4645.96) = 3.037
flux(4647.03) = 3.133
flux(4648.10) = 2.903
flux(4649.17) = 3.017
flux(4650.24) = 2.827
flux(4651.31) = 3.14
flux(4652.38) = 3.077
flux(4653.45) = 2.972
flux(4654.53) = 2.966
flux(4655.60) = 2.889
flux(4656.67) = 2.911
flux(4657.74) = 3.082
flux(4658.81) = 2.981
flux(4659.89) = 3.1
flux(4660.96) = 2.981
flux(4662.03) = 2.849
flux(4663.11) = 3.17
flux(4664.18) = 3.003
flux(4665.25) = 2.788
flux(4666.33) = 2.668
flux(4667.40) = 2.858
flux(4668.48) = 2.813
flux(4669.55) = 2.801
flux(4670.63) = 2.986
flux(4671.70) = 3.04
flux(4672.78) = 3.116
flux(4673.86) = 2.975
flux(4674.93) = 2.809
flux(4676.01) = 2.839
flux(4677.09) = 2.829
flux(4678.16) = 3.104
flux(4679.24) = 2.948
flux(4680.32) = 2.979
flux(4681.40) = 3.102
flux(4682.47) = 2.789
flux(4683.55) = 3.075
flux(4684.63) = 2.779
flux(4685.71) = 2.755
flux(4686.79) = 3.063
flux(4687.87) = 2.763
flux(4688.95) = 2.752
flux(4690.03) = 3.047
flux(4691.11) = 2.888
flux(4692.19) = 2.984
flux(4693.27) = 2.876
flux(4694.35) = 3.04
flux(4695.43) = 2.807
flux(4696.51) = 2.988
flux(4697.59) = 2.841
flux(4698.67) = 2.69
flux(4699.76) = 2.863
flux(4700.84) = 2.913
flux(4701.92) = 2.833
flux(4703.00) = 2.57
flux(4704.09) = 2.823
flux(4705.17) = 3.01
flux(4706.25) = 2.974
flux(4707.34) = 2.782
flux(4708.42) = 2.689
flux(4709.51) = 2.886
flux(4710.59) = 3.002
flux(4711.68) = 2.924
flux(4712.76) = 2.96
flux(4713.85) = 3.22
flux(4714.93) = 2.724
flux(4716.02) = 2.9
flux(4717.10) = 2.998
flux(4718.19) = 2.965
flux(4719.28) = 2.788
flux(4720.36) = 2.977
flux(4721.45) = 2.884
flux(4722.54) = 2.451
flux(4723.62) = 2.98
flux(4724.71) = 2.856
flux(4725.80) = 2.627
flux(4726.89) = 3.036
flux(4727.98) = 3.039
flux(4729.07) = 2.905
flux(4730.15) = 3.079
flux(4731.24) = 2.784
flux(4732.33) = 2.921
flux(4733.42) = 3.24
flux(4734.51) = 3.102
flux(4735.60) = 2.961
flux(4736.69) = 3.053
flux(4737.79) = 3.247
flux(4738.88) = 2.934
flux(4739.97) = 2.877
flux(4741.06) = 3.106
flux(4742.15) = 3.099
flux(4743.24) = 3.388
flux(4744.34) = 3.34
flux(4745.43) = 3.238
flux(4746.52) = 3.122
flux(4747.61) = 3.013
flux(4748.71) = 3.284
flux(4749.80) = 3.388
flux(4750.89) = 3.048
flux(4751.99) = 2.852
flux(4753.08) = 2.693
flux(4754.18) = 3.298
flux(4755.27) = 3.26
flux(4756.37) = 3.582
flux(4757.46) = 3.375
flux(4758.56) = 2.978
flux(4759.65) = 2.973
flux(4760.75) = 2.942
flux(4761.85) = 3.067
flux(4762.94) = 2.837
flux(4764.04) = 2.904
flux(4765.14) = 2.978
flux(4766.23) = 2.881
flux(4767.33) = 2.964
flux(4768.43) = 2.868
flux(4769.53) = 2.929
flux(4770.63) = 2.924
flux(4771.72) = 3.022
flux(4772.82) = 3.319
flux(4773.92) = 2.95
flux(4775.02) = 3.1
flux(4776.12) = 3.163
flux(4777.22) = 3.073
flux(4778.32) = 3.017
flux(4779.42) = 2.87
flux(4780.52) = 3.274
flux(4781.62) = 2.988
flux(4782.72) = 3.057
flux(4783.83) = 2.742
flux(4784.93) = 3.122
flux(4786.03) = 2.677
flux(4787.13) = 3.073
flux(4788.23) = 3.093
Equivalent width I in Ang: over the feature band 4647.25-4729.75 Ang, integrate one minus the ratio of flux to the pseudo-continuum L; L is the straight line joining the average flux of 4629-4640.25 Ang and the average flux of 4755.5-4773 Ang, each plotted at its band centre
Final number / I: 4.2 Ang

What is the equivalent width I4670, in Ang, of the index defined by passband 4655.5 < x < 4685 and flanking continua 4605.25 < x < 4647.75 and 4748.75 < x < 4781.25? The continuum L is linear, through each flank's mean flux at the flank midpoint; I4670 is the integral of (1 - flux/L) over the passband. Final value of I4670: 1.1 Ang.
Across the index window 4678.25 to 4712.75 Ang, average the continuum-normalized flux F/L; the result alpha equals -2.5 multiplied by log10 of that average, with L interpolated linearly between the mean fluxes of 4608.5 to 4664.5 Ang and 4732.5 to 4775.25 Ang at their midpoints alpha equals 0.06 mag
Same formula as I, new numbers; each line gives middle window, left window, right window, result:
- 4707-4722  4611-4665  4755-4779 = 0.7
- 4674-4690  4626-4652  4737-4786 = 0.7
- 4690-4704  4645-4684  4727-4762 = 0.7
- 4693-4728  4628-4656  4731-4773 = 2.1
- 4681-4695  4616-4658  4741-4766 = 0.7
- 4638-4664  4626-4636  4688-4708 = 0.2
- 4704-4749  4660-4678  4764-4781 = -0.1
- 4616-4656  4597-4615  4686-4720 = 0.3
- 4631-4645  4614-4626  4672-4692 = -0.1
